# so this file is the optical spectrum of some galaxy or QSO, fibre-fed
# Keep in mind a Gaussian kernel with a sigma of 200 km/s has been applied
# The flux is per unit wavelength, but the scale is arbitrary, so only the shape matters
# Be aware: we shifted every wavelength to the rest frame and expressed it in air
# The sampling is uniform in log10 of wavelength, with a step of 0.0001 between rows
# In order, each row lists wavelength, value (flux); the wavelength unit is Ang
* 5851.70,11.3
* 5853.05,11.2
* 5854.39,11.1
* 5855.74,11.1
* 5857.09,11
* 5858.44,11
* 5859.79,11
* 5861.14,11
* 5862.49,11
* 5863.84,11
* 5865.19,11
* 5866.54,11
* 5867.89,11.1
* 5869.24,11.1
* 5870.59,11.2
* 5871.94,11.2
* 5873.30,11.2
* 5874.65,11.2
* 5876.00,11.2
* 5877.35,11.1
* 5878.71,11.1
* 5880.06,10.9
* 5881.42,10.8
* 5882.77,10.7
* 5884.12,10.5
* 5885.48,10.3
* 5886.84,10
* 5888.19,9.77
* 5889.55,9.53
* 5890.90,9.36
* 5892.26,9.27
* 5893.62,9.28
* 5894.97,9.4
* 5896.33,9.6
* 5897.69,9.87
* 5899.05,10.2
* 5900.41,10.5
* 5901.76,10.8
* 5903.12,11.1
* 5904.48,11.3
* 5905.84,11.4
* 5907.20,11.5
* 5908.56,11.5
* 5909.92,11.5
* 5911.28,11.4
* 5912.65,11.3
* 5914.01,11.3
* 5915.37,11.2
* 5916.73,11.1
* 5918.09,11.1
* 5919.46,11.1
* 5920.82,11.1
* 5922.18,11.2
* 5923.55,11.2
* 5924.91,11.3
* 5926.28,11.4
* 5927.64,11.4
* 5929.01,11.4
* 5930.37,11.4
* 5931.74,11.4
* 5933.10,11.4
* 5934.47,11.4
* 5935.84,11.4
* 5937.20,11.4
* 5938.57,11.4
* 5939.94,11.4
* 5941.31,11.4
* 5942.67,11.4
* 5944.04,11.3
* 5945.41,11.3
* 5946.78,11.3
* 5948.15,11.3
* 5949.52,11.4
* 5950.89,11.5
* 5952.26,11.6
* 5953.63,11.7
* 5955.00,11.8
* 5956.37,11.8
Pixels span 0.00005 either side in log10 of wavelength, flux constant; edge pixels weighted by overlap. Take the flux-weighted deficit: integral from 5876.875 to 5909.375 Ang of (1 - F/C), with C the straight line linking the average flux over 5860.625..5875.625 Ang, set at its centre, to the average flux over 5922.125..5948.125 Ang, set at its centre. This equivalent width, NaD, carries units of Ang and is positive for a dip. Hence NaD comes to 2.3 Ang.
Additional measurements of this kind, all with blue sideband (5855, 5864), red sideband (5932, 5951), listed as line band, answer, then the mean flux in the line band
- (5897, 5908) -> 0.36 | 10.8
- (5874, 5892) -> 1.05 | 10.5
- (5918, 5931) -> 0.04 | 11.3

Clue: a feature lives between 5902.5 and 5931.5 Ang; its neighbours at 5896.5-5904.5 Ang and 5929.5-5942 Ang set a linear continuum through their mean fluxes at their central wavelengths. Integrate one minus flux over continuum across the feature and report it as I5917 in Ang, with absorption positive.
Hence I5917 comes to -1.0 Ang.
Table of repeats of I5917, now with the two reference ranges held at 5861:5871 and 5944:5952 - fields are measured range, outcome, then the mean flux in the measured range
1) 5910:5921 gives 0.0 Ang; 11.2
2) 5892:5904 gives 1.2 Ang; 10.1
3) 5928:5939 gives -0.1 Ang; 11.4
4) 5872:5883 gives 0.0 Ang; 11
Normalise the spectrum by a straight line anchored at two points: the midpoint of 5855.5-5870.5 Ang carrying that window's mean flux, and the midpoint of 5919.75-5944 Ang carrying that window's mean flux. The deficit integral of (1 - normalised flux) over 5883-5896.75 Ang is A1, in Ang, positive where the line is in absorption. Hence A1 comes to 1.8 Ang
